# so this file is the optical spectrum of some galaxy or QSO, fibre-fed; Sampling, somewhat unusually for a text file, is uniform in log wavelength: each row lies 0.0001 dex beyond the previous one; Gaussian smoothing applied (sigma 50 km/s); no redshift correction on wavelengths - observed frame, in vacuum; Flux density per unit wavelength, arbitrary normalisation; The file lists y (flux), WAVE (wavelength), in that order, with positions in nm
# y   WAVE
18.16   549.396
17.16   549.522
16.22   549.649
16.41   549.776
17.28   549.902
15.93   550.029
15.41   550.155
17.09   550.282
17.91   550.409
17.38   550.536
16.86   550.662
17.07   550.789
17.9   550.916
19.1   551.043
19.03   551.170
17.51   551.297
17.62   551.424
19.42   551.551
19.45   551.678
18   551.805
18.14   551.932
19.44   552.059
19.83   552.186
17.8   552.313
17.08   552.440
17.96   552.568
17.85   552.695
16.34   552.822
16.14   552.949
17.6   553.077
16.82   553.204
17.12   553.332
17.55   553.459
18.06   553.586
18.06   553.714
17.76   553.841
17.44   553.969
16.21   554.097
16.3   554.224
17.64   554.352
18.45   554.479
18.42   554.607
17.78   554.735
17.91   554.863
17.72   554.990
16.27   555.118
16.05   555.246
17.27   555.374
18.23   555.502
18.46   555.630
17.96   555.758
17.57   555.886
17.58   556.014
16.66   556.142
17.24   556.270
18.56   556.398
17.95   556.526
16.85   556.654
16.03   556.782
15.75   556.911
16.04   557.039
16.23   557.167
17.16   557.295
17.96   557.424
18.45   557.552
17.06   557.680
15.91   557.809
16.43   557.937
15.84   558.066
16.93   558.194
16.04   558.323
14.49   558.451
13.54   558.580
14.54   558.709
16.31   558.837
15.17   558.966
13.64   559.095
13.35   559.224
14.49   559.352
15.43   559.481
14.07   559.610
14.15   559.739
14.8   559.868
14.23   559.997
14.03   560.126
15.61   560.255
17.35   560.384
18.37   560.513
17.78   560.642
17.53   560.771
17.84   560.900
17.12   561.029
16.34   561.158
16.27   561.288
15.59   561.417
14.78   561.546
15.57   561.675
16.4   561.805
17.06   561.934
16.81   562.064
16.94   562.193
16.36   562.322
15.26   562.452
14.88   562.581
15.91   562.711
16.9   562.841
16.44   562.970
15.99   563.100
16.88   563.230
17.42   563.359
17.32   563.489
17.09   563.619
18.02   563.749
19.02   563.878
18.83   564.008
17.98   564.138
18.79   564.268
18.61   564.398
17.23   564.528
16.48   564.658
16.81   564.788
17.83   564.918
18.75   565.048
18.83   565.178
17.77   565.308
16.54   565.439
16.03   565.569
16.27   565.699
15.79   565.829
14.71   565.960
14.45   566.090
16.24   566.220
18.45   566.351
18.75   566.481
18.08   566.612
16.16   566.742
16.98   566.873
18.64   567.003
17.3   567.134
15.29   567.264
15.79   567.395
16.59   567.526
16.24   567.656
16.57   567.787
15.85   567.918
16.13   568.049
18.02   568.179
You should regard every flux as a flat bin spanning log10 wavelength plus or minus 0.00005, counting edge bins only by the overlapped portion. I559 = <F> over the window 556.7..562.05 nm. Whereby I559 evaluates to 15.9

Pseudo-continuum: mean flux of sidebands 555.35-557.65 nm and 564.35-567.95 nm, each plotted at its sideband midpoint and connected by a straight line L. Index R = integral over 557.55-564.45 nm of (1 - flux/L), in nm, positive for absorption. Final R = 0.36 nm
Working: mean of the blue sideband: 17.3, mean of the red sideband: 16.9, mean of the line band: 16.2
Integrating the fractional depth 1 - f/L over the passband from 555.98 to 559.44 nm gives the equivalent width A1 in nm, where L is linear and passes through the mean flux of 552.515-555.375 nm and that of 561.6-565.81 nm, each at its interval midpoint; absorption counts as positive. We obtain 0.22 nm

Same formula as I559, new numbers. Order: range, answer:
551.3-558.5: 17.4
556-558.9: 16.5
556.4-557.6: 17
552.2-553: 17.4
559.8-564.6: 16.7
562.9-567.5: 17.2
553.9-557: 17.3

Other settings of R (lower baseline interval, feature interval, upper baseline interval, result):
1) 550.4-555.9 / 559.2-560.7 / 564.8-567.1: 0.18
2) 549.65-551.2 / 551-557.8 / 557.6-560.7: -0.50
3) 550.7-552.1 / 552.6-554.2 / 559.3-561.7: 0.05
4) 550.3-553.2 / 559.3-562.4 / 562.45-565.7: 0.25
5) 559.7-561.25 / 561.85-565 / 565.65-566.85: -0.13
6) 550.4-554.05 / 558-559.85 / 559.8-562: 0.20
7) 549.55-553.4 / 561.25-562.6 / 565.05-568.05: 0.08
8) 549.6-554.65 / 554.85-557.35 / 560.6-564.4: 0.02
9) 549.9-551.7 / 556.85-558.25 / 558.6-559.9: -0.14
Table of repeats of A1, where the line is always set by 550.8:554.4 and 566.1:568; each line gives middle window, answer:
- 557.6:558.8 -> 0.12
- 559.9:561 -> 0.05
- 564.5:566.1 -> 0.02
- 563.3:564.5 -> -0.07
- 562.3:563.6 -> 0.06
